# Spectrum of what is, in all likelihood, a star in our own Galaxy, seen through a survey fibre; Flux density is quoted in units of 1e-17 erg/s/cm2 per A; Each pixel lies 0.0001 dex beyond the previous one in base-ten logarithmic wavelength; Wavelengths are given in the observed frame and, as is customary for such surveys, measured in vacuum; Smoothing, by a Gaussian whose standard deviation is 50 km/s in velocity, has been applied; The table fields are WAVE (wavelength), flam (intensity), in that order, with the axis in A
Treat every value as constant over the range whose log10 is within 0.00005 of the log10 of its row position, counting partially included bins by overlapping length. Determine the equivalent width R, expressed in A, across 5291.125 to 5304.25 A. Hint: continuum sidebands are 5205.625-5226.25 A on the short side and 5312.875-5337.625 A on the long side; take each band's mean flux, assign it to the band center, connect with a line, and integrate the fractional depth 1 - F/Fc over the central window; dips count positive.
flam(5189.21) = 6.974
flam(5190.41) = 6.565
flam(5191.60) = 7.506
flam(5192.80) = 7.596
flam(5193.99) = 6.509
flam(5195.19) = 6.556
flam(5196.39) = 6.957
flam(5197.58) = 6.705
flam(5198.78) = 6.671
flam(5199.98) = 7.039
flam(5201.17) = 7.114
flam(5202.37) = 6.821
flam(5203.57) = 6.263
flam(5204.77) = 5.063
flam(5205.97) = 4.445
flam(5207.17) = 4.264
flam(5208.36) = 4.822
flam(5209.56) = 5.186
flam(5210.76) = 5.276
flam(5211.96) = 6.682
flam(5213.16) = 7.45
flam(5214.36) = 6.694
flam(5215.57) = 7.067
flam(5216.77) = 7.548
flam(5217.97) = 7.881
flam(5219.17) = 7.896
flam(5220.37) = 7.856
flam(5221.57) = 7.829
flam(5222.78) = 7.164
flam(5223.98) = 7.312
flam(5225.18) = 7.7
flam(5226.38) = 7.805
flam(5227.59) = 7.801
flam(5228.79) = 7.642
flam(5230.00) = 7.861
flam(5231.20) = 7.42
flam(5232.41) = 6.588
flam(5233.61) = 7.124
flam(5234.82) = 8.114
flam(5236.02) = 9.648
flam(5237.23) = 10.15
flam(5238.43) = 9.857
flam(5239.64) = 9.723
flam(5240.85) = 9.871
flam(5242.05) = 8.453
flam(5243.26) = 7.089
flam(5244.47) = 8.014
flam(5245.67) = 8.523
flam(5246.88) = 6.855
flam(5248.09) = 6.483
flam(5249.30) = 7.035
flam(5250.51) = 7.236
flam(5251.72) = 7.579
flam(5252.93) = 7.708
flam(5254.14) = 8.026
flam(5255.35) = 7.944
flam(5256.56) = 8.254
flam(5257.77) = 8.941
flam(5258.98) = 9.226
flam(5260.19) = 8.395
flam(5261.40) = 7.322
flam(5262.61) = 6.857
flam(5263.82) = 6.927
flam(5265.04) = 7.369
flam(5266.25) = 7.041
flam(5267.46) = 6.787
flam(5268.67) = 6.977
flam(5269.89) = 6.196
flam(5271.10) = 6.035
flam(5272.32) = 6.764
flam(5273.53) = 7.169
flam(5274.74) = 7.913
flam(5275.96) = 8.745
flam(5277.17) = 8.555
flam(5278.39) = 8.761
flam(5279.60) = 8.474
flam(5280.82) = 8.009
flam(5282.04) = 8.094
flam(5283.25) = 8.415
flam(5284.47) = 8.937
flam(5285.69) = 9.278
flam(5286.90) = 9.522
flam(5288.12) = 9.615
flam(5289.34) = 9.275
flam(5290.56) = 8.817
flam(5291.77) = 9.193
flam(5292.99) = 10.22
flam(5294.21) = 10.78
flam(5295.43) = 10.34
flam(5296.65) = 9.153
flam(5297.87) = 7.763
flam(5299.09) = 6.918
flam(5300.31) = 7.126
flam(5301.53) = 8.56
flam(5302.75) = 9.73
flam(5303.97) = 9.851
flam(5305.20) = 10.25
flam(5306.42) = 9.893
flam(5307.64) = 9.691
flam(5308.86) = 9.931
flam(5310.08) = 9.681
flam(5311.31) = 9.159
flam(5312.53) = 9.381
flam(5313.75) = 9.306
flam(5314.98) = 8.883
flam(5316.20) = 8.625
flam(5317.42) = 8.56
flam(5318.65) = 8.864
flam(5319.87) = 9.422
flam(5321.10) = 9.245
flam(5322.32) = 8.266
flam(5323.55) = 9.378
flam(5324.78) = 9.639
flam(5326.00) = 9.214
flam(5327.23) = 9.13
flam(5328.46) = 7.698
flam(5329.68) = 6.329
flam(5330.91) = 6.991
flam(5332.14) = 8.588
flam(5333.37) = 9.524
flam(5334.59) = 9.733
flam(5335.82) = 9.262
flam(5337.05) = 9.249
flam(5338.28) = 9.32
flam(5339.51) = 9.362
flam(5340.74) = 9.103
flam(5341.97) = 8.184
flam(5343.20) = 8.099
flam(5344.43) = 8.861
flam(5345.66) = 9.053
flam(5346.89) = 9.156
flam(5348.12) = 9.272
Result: -1.2 A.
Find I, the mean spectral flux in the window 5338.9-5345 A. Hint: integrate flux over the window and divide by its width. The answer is 8.72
